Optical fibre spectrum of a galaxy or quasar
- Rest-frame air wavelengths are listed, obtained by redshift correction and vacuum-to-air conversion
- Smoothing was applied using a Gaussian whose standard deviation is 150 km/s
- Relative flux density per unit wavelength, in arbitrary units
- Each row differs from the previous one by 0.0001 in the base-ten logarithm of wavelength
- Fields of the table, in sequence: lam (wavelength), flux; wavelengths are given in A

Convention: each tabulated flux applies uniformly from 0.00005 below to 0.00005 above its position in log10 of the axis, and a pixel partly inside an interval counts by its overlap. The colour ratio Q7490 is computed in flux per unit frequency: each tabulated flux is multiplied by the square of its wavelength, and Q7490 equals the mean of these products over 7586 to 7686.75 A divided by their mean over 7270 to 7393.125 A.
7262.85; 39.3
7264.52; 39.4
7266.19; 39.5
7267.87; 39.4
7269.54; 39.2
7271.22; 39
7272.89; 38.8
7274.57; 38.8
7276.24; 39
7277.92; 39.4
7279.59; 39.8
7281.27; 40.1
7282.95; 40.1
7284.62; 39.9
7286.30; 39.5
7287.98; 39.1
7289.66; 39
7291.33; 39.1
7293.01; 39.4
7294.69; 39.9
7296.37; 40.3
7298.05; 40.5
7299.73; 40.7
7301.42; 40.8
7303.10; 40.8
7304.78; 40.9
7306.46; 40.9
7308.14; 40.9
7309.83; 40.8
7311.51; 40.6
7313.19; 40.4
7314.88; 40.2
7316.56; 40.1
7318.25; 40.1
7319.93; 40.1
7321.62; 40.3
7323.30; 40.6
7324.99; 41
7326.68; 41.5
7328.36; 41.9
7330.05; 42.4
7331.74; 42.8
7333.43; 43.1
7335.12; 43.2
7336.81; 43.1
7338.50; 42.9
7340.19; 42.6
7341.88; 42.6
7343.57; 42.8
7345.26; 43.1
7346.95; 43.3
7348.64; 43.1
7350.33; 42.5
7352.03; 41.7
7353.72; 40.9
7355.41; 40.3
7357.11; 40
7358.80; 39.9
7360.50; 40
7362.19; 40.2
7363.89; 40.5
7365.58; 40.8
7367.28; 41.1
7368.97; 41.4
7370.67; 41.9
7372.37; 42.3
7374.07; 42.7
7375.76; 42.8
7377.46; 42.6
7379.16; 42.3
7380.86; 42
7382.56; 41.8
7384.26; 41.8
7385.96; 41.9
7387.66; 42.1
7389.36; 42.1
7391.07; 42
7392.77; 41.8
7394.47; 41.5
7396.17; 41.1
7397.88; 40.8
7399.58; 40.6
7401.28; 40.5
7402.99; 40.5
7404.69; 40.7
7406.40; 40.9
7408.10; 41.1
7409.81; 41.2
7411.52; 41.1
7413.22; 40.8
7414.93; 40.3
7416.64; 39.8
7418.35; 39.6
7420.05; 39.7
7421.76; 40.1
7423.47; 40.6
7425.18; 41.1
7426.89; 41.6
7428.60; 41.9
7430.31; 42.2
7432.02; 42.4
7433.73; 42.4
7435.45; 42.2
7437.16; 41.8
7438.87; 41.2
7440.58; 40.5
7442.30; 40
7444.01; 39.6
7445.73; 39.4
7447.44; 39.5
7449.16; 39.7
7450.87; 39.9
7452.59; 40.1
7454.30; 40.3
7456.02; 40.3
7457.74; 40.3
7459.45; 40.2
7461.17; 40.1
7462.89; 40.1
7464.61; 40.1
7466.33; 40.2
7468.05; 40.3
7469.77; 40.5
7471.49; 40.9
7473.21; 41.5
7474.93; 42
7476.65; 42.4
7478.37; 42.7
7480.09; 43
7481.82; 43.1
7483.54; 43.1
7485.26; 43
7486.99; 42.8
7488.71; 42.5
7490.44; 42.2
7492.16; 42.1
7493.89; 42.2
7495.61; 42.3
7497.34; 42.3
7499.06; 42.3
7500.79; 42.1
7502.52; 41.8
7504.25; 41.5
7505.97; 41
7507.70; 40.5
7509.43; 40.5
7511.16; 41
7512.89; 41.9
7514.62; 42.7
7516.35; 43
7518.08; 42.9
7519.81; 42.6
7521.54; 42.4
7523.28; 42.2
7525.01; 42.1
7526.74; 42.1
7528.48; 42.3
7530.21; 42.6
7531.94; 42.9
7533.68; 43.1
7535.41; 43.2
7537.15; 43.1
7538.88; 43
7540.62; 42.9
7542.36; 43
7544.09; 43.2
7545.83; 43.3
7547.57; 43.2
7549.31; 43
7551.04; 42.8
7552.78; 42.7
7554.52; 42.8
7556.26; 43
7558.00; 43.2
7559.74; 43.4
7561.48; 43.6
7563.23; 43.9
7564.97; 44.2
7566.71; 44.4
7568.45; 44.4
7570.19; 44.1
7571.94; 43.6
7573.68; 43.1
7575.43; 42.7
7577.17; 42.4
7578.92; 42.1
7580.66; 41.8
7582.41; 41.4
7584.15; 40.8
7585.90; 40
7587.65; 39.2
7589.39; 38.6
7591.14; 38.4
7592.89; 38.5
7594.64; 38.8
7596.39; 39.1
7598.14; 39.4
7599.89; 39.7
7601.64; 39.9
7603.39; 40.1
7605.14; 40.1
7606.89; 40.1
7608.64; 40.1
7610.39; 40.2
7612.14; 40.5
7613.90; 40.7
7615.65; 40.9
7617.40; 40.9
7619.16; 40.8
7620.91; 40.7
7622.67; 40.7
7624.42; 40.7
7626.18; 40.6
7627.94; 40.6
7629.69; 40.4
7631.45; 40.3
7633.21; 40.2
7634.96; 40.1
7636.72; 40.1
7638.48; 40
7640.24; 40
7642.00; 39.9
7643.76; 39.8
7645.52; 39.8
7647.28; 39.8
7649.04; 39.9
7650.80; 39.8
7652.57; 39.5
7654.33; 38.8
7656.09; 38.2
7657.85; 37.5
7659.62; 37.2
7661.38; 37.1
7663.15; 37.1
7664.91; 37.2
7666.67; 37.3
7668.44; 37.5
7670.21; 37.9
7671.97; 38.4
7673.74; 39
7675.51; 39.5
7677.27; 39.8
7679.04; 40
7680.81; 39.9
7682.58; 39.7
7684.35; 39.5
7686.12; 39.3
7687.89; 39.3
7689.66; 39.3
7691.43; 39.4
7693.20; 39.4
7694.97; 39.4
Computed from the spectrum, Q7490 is 1.04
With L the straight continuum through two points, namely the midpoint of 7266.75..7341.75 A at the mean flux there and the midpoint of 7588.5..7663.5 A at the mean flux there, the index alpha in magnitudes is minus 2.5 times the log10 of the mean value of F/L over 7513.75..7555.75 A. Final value -0.08 mag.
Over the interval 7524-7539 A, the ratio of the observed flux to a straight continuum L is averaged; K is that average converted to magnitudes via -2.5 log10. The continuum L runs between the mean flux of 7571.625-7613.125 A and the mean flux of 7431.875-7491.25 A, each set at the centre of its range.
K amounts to -0.05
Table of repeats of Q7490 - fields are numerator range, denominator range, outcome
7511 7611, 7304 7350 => 1.07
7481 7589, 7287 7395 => 1.08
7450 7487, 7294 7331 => 1.06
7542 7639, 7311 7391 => 1.06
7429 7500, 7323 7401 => 1.02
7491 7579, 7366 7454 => 1.07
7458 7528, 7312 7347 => 1.05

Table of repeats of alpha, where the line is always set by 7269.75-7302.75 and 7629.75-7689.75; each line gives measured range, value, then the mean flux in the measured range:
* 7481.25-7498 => -0.09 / 42.6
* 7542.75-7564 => -0.10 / 43.2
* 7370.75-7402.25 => -0.06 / 41.8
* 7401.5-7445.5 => -0.04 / 40.9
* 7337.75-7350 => -0.09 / 42.9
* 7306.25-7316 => -0.03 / 40.6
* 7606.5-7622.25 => -0.04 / 40.6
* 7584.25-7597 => 0.00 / 39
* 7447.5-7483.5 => -0.04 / 40.9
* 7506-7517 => -0.06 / 41.5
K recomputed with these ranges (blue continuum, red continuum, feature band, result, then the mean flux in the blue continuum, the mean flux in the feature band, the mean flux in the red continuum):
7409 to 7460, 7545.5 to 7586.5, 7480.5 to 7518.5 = -0.009 mag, 40.7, 42.1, 42.9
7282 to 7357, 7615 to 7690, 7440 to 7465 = 0.012 mag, 41.1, 40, 39.4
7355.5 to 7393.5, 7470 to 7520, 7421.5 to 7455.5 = 0.026 mag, 41.5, 40.8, 42.1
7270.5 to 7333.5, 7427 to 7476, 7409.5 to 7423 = 0.009 mag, 40.3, 40.3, 40.7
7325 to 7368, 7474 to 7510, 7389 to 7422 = 0.031 mag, 41.8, 40.8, 42.2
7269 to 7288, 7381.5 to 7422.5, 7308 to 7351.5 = -0.045 mag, 39.4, 41.8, 41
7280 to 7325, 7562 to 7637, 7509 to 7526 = -0.038 mag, 40.2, 42.2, 40.9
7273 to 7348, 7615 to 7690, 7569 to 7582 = -0.081 mag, 40.9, 42.8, 39.4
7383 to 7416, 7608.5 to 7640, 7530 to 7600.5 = -0.039 mag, 41.2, 42.2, 40.5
